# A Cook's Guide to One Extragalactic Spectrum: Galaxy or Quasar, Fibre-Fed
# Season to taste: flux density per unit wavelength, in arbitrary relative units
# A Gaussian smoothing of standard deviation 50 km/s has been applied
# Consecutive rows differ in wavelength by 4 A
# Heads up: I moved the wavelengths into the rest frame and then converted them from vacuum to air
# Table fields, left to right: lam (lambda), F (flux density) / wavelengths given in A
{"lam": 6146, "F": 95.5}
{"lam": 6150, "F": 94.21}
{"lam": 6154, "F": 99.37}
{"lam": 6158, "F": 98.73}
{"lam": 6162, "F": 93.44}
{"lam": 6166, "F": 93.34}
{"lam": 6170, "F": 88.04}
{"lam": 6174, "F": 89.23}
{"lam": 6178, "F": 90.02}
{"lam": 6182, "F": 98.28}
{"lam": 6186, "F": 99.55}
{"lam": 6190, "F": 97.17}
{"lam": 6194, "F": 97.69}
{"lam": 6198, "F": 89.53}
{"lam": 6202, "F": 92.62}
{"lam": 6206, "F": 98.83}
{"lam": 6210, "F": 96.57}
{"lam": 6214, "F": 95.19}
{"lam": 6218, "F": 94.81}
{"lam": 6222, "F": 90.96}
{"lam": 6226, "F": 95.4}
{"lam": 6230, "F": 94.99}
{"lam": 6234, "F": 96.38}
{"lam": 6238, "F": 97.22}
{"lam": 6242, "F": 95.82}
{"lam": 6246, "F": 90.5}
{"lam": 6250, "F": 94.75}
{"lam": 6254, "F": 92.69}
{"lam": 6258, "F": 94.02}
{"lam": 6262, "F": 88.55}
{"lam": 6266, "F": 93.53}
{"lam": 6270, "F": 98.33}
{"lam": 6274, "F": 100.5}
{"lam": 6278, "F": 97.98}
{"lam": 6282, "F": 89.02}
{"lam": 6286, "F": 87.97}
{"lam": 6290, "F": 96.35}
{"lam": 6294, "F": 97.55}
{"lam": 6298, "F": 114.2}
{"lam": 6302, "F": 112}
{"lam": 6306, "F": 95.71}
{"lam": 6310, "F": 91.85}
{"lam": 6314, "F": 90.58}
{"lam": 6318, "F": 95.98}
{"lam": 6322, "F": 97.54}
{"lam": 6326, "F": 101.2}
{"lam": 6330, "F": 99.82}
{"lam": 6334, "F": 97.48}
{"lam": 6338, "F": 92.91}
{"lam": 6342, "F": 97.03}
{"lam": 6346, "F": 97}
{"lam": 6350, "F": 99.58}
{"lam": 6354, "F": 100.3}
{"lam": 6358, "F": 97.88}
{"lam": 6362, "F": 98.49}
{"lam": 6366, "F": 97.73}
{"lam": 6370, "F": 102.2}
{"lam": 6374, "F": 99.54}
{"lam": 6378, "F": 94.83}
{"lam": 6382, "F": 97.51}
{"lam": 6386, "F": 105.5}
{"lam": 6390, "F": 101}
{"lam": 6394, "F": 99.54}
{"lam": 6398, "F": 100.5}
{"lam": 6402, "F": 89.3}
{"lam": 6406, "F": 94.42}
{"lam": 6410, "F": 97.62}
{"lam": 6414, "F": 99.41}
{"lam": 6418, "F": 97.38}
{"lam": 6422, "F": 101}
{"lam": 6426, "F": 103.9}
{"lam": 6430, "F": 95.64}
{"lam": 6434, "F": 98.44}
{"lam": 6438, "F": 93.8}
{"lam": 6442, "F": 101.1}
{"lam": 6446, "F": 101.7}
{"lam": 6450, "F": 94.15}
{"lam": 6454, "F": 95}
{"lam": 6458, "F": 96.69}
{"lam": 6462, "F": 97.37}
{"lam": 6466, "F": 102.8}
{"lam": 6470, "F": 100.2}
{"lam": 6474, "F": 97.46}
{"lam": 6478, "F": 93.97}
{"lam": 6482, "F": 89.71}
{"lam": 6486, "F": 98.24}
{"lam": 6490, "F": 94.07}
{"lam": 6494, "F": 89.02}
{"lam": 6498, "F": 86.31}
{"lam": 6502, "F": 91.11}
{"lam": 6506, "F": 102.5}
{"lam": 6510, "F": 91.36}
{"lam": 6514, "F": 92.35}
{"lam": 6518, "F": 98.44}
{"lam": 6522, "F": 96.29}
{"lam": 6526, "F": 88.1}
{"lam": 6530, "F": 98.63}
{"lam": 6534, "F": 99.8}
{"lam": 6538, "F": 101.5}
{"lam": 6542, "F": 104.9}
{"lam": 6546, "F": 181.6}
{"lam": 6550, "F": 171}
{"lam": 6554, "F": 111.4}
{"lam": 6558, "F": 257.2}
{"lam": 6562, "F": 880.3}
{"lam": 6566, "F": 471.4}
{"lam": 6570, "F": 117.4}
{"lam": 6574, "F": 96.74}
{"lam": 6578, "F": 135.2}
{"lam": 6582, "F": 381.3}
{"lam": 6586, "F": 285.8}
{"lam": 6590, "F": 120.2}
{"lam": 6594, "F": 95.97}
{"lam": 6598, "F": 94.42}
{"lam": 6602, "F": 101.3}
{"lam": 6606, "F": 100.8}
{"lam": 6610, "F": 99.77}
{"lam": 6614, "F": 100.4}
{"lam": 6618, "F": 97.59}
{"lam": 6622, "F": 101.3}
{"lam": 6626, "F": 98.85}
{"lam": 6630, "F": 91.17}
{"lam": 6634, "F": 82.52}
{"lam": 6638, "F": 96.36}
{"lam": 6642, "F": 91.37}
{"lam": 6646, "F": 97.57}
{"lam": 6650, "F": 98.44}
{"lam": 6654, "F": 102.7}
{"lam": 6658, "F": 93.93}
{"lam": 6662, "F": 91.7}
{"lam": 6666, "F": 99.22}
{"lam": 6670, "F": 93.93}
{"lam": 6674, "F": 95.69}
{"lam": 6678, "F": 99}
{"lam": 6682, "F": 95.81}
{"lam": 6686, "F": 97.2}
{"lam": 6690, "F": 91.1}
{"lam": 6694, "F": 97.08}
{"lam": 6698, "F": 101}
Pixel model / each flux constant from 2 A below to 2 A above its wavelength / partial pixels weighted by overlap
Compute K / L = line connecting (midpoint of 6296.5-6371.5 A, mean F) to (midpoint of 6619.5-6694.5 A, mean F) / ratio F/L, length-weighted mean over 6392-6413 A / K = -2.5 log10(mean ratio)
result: 0.019 mag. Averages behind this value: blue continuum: 98.8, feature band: 96.4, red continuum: 95.5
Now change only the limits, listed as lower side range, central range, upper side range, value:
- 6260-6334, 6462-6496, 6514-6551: 0.14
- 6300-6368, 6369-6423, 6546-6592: 0.40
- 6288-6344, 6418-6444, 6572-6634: 0.13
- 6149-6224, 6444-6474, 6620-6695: -0.03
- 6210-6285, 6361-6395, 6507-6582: 0.33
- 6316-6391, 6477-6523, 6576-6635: 0.26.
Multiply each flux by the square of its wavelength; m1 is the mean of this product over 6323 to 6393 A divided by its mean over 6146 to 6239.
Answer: 1.1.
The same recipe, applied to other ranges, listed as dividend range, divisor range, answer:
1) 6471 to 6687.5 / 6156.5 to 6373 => 1.54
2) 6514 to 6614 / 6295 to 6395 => 1.94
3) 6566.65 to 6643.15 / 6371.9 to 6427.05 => 1.43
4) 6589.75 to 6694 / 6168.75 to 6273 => 1.17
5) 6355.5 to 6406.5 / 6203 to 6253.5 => 1.09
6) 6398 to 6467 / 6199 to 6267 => 1.10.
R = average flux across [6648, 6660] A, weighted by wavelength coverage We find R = 98.4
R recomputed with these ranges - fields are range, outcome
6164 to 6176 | 90.2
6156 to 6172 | 93.4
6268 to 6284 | 96.5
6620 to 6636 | 93.5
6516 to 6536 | 96.3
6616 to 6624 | 99.4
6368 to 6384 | 98.5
